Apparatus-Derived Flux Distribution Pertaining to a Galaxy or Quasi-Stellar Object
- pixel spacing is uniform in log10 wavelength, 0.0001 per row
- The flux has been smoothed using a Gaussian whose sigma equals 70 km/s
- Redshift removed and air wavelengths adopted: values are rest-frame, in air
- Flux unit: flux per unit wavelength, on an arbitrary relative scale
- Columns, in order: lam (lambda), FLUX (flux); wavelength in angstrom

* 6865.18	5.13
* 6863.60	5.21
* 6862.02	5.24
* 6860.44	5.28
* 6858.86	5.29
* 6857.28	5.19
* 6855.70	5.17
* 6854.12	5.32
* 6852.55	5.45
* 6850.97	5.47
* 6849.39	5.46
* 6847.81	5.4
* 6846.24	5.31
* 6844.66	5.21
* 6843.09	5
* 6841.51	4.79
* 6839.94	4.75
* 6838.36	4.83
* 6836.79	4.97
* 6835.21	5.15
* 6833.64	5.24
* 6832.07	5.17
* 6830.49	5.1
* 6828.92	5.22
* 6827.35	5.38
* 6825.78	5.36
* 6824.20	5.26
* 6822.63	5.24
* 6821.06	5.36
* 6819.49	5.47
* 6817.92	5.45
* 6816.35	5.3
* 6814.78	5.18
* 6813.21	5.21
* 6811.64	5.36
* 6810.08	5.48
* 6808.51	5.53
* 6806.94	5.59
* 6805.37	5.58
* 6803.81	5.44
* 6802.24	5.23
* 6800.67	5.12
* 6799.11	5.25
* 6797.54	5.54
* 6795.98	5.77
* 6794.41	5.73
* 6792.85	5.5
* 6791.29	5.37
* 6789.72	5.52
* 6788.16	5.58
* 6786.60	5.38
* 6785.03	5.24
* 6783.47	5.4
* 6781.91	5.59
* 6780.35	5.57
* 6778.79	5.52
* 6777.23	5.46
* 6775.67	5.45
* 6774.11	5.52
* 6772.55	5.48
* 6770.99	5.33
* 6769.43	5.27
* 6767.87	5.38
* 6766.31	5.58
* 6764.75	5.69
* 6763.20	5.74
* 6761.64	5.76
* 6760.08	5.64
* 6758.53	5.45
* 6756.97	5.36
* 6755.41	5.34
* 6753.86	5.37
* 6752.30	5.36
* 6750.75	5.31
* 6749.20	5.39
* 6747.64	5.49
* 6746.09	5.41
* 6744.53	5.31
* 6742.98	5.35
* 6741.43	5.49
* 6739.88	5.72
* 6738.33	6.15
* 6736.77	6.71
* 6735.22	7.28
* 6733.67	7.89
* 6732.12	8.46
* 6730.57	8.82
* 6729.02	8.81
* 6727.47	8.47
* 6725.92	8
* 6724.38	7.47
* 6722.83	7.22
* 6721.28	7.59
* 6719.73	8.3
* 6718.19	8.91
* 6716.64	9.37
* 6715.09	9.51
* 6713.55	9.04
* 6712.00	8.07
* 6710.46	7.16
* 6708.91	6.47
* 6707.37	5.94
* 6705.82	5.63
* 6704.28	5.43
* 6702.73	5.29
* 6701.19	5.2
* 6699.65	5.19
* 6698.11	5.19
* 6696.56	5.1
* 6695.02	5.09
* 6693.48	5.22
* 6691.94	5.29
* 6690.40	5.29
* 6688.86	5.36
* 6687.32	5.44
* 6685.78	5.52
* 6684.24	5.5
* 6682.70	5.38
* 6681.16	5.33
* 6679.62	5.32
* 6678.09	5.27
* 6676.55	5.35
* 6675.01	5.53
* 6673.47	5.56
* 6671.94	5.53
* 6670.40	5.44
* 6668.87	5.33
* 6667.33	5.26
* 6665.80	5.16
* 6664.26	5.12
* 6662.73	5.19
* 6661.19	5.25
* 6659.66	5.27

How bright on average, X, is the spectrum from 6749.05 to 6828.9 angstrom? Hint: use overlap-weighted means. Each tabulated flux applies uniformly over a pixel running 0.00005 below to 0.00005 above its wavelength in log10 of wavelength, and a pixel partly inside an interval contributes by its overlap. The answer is 5.44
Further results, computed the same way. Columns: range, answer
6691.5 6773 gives 6.39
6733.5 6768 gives 5.71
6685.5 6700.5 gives 5.26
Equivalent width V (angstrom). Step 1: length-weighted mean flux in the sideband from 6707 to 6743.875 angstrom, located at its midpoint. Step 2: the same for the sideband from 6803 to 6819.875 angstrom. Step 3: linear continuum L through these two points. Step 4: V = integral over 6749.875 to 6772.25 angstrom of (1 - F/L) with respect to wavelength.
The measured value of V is 4.1 angstrom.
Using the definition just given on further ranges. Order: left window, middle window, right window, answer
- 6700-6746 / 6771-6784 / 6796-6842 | 1.3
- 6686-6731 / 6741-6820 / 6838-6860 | 6.9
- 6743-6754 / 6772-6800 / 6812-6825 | -0.8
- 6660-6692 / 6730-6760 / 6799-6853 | -4.2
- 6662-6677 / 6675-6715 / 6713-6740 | 4.7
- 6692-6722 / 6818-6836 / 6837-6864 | 0.5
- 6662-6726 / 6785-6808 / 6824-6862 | 0.1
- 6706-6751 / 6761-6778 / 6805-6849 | 2.3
